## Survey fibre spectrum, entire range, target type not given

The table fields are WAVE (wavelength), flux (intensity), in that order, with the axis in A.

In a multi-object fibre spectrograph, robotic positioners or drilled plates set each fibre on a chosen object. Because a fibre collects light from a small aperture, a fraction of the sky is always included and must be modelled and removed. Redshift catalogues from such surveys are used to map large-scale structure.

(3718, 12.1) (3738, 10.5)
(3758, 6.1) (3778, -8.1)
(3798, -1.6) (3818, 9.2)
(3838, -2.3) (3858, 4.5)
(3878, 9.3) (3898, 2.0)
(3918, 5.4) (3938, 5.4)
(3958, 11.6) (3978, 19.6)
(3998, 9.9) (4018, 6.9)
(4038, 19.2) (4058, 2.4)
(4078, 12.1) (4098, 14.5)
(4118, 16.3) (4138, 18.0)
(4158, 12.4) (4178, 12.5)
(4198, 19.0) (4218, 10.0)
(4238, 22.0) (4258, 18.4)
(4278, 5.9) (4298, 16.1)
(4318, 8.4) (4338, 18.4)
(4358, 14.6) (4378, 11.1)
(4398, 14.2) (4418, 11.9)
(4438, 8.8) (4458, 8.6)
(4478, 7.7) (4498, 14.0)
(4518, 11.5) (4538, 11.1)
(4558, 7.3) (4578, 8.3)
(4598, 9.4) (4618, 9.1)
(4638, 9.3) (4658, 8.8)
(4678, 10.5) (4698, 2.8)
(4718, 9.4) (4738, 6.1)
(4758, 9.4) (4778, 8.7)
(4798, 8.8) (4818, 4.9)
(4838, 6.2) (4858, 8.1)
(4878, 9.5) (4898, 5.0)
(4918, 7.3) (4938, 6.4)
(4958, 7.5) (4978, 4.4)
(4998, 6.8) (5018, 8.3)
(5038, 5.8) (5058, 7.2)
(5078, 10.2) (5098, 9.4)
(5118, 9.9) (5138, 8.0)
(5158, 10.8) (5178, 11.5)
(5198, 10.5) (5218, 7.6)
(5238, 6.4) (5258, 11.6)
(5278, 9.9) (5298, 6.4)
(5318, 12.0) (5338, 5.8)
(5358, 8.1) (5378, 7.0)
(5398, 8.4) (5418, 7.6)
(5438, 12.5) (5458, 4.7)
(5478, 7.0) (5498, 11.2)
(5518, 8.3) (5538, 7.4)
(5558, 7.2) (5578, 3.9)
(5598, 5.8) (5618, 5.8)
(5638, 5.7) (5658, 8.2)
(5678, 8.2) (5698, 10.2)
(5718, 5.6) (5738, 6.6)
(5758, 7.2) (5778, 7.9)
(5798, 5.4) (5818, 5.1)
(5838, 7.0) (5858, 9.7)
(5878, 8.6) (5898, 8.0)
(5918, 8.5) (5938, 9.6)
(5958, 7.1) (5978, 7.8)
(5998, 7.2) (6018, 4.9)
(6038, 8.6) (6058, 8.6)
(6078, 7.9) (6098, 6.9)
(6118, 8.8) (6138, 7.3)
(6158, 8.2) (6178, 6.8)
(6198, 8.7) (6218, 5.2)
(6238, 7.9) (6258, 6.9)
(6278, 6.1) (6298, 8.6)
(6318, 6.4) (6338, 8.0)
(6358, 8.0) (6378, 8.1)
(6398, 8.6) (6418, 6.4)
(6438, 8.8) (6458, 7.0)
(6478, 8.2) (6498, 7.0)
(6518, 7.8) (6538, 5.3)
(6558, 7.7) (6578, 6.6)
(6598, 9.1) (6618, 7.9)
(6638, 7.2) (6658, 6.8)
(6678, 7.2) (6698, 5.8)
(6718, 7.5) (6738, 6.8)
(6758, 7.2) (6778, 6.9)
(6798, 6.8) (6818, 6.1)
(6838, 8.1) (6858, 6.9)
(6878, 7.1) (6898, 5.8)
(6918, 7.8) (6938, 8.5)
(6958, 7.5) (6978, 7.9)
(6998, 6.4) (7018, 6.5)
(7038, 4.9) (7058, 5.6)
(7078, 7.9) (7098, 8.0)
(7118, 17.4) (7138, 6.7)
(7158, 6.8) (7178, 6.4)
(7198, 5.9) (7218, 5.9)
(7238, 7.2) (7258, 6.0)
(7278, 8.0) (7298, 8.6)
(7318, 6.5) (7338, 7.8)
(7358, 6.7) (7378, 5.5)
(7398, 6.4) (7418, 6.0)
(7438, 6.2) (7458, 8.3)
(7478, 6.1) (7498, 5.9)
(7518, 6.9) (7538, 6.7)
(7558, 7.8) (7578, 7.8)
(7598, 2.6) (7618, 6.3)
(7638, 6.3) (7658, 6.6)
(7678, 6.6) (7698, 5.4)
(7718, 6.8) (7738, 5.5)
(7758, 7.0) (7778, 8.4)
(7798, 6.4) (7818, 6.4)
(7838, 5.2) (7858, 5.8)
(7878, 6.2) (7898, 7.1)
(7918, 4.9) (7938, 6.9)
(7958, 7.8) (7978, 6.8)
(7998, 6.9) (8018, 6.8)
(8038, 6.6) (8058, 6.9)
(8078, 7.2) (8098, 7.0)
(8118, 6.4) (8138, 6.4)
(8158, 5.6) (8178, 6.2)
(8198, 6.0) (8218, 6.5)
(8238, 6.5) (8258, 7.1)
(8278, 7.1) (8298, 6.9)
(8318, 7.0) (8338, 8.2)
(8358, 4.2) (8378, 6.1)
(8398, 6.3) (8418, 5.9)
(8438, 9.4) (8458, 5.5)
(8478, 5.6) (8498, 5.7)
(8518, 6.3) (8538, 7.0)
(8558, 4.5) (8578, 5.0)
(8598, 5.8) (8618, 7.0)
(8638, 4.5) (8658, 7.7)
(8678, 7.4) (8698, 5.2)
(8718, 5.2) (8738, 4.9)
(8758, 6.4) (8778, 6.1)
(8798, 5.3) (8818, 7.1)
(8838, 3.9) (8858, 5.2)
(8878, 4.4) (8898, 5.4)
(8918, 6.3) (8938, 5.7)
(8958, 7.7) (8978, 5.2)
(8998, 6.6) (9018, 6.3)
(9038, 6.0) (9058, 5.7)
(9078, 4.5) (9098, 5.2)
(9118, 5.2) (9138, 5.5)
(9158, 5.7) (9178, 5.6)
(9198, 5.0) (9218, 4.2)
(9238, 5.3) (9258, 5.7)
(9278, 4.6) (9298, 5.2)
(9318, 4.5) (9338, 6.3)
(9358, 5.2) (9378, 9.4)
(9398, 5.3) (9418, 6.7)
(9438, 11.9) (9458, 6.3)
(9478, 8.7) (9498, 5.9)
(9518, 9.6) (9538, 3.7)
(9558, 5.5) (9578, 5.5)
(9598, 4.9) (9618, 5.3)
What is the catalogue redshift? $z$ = 0.08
